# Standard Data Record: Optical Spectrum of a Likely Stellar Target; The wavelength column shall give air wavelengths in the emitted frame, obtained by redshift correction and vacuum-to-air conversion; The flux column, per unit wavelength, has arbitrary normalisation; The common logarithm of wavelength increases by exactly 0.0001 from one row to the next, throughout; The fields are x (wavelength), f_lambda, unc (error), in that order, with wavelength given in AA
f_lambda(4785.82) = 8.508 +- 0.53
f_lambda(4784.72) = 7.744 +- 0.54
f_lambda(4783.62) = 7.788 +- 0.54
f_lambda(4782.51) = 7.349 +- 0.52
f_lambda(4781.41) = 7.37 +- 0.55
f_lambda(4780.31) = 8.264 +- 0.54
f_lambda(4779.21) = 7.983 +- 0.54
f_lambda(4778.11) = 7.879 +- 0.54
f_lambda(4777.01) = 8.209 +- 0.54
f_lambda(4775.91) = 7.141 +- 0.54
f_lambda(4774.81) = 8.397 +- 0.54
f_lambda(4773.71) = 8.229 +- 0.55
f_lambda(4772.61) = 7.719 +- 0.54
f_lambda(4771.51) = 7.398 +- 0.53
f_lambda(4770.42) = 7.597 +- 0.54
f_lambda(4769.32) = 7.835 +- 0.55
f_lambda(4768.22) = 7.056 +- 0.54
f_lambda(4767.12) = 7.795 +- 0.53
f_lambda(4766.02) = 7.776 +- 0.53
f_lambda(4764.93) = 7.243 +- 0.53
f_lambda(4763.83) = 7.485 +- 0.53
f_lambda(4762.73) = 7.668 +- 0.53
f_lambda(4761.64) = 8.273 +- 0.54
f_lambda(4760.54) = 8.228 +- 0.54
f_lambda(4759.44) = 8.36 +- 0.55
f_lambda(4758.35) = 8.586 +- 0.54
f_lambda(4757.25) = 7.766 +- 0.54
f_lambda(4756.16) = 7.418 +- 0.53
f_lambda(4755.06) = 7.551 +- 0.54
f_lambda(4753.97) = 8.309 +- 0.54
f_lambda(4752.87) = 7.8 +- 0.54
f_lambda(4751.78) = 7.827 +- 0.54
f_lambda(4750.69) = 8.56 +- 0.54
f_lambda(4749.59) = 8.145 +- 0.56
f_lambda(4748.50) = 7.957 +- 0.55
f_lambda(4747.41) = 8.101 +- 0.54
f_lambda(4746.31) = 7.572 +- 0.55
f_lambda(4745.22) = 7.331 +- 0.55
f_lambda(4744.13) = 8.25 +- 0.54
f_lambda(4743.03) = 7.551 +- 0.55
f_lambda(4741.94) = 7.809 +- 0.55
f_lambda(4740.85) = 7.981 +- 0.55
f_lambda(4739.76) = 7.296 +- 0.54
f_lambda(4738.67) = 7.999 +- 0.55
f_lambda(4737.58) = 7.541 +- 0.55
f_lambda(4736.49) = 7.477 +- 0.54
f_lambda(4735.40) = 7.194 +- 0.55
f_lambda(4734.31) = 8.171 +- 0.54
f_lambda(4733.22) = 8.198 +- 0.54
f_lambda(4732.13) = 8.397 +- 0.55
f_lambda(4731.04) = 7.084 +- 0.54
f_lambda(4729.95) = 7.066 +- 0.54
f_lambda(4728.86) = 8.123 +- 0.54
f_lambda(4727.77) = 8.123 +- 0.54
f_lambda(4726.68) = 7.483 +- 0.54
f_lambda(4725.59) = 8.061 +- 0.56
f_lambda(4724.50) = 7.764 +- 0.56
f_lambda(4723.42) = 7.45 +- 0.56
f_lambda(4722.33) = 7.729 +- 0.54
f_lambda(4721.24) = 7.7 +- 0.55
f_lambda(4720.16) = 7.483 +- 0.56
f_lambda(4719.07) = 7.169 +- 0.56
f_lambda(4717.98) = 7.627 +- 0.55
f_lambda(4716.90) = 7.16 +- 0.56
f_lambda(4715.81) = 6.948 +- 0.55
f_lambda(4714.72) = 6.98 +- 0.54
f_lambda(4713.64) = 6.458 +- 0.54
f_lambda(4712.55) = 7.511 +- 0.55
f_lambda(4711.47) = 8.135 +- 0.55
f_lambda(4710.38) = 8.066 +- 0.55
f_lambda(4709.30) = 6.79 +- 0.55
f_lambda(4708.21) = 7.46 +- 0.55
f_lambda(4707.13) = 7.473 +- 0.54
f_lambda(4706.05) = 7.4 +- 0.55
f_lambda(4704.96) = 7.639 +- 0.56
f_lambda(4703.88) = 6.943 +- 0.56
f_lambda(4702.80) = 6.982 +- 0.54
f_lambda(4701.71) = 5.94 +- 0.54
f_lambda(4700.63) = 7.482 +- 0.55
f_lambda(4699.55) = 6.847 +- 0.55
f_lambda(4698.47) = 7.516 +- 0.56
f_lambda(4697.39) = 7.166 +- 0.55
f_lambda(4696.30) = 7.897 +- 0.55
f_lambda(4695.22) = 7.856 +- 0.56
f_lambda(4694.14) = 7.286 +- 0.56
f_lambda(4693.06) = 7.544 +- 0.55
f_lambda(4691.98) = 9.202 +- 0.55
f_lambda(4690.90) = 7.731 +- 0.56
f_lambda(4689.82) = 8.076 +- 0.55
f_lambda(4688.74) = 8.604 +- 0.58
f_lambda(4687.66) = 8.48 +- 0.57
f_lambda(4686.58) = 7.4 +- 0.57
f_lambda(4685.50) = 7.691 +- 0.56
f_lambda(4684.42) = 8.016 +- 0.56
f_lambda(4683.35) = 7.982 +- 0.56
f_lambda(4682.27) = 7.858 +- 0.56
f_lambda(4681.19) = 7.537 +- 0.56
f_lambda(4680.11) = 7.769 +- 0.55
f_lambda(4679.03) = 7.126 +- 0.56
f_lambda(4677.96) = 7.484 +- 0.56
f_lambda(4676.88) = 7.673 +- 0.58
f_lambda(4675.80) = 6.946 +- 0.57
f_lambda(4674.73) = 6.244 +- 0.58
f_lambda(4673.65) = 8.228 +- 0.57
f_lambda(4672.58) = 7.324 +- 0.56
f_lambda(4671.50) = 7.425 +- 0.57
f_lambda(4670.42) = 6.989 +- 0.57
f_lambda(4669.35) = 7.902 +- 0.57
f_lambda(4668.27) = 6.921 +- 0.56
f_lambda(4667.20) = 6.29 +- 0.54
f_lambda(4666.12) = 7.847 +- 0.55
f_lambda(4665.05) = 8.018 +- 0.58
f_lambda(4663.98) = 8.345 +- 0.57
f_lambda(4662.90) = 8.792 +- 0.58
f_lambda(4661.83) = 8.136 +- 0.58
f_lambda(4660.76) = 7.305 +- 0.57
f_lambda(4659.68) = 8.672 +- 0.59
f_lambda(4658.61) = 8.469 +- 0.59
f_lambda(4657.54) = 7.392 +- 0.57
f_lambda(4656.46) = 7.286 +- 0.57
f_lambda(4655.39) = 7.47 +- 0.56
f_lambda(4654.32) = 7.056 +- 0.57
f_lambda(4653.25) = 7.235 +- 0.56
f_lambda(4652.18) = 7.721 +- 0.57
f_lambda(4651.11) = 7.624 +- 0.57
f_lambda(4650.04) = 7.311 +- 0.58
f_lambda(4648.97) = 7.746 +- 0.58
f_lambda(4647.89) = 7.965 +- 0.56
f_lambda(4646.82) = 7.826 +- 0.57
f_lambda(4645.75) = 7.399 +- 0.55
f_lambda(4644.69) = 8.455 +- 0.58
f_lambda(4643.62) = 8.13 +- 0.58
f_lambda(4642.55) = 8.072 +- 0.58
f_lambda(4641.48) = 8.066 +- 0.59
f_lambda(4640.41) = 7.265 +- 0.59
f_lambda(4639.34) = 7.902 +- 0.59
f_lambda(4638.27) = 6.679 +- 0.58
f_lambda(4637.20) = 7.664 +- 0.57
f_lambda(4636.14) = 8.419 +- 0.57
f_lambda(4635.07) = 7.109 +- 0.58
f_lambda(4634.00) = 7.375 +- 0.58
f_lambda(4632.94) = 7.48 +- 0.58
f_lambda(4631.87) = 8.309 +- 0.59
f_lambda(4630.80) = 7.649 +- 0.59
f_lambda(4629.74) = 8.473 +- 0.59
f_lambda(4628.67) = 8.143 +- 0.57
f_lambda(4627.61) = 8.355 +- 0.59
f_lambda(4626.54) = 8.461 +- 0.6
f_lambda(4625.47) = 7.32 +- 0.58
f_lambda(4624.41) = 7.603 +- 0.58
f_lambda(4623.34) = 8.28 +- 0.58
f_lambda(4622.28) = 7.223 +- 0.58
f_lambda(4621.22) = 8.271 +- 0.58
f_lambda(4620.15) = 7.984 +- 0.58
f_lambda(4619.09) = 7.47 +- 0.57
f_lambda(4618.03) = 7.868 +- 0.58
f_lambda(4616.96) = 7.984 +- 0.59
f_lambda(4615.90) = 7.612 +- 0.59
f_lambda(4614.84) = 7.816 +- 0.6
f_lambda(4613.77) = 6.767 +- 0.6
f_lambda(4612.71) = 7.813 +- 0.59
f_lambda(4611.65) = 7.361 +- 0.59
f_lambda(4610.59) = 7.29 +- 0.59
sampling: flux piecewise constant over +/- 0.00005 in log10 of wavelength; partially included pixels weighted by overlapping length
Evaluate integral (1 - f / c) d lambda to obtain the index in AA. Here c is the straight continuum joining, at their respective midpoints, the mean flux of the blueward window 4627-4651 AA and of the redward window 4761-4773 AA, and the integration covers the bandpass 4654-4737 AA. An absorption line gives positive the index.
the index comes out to 1.60 AA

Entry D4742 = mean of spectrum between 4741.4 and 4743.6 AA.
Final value 7.66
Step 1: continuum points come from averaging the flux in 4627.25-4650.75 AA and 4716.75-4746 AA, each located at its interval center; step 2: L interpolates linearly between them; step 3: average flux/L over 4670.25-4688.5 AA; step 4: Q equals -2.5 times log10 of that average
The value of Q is 0.03 mag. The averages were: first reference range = 7.8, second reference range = 7.68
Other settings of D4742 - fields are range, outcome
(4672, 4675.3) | 7.27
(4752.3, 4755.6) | 7.9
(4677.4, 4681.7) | 7.48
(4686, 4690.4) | 8.13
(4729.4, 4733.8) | 7.69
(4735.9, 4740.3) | 7.58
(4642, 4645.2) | 8.21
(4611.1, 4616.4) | 7.47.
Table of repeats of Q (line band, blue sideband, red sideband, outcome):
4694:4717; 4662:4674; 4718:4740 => 0.06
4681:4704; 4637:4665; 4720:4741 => 0.01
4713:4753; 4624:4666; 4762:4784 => 0.01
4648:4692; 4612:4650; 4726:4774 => 0.02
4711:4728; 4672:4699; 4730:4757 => 0.04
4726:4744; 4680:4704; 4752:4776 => 0.00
